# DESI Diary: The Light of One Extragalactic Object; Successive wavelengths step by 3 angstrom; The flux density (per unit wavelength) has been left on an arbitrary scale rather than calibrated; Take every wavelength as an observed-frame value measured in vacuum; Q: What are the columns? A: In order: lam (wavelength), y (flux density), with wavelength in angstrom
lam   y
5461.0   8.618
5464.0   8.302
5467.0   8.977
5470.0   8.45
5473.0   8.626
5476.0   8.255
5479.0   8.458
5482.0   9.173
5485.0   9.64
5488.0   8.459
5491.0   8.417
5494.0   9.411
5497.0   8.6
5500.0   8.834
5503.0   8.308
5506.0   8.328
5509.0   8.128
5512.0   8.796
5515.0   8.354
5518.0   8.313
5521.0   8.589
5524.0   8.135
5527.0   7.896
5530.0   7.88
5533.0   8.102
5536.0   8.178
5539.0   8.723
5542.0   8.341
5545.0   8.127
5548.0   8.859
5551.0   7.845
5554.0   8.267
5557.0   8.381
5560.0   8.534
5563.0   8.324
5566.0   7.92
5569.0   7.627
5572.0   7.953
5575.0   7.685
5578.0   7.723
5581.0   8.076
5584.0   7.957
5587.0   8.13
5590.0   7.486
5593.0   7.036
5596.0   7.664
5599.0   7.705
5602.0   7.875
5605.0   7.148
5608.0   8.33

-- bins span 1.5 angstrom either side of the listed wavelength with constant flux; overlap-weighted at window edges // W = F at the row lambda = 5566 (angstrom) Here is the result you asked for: 7.92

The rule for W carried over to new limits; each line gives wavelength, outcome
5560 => 8.534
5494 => 9.411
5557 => 8.381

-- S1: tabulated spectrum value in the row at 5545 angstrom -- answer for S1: 8.127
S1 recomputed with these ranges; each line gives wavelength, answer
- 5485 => 9.64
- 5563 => 8.324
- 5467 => 8.977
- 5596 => 7.664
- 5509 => 8.128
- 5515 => 8.354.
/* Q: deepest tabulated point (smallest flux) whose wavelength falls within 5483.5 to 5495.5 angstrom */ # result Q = 8.417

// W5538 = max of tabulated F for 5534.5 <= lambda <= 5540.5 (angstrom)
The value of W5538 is 8.723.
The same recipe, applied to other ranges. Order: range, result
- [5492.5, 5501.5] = 9.411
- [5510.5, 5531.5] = 8.796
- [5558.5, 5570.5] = 8.534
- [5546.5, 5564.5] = 8.859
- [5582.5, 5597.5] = 8.13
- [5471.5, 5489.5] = 9.64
